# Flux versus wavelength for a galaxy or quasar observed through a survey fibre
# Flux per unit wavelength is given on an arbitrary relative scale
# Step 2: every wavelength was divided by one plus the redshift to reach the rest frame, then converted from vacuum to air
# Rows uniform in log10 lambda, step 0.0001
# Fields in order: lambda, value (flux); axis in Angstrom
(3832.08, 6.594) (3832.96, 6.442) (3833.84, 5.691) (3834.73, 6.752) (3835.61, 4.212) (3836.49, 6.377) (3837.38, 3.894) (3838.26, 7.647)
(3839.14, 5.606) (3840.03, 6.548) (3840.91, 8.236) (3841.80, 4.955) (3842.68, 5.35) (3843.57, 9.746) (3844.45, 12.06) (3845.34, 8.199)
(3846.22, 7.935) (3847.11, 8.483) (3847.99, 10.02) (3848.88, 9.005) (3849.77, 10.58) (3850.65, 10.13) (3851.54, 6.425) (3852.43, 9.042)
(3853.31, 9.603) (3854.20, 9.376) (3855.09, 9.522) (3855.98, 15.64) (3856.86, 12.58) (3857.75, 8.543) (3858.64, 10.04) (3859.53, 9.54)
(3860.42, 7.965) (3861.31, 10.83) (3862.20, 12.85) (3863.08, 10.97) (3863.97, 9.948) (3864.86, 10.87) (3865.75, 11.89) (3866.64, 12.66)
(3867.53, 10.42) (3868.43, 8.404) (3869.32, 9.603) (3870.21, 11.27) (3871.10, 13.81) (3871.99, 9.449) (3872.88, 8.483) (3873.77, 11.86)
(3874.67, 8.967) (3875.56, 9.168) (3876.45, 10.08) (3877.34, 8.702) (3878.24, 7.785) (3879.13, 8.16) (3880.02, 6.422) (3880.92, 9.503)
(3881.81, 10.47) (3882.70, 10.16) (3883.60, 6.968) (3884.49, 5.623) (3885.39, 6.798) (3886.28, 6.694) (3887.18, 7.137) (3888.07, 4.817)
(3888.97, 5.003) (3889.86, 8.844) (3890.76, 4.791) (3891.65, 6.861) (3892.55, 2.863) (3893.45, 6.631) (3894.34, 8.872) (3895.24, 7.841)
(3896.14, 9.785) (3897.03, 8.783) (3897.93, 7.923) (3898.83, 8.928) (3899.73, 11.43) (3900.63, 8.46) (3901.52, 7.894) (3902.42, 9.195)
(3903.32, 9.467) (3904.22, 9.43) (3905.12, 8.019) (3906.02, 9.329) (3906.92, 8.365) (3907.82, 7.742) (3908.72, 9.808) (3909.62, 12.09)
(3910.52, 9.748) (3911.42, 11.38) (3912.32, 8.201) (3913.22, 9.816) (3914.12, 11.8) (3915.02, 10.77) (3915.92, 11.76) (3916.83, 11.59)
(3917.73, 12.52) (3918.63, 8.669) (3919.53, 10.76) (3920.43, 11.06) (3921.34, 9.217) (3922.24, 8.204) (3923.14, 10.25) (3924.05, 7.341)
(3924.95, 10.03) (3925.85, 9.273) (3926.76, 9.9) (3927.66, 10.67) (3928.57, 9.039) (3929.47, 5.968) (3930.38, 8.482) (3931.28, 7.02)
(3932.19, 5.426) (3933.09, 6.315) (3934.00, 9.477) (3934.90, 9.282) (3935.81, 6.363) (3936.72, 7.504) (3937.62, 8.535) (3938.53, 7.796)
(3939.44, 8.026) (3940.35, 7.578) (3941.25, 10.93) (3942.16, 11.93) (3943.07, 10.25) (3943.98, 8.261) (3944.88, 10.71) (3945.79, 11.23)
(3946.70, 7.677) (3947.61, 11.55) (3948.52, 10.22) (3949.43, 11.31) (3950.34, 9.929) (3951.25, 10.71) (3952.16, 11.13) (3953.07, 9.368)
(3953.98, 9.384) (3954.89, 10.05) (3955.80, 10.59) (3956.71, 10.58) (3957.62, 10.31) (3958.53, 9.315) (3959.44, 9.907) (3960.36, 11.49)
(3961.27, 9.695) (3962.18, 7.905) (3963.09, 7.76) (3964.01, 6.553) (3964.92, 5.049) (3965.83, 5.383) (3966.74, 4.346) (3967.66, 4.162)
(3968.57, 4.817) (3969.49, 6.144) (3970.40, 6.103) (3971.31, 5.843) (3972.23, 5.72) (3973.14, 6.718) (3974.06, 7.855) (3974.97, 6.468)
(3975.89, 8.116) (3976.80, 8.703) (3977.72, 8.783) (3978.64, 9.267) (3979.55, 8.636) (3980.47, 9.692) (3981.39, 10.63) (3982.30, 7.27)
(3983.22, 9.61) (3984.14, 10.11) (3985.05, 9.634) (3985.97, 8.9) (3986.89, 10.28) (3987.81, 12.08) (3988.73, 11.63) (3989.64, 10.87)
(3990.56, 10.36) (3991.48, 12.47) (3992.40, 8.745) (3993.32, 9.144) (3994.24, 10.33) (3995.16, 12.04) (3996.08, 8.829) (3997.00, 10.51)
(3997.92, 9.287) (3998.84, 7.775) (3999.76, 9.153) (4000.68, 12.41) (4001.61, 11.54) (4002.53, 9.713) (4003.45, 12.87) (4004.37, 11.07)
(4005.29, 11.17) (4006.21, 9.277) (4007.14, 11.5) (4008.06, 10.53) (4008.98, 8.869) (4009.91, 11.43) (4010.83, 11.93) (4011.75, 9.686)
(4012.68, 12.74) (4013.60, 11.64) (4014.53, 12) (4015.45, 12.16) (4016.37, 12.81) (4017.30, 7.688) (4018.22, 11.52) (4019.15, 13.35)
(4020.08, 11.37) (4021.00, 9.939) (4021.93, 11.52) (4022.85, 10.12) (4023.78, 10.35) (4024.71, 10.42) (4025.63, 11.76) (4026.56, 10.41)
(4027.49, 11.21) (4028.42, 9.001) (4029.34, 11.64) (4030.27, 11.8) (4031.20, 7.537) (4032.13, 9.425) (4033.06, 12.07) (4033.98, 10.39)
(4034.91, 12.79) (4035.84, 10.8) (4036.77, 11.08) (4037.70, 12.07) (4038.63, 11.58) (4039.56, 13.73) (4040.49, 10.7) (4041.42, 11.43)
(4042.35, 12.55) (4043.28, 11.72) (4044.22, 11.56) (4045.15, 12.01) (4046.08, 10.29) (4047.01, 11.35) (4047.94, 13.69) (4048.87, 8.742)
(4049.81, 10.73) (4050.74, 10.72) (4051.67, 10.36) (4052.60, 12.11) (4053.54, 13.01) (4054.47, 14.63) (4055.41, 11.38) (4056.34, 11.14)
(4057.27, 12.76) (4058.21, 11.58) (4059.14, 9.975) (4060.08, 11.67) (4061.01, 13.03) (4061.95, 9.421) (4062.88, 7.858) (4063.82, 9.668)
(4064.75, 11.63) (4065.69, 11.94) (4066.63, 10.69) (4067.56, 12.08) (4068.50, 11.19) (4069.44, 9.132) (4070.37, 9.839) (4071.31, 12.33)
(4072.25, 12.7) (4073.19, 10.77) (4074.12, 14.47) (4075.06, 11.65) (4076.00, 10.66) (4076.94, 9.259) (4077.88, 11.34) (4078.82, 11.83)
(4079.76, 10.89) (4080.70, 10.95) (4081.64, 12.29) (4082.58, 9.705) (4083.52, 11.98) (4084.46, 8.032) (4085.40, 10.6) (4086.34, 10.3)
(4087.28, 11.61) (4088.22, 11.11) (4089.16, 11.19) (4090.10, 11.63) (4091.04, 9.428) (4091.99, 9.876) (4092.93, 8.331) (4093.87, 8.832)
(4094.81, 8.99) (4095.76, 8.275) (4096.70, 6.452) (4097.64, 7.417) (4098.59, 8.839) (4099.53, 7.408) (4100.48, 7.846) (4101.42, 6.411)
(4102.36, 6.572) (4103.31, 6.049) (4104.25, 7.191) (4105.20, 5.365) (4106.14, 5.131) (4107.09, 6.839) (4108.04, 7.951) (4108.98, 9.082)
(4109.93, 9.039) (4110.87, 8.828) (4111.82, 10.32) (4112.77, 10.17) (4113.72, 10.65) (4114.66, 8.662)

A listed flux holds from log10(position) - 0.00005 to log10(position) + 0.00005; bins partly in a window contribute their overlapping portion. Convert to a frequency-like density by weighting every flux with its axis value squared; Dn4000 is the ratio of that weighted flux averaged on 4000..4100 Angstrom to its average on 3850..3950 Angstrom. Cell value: 1.3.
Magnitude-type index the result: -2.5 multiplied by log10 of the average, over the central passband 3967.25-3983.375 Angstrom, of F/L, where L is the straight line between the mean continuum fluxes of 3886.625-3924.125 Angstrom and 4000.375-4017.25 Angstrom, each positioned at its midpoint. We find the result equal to 0.37 mag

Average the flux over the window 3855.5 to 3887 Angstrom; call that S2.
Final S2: 9.78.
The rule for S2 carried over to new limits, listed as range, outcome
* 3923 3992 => 8.79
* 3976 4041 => 10.6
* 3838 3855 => 8.4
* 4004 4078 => 11.2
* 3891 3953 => 9.18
